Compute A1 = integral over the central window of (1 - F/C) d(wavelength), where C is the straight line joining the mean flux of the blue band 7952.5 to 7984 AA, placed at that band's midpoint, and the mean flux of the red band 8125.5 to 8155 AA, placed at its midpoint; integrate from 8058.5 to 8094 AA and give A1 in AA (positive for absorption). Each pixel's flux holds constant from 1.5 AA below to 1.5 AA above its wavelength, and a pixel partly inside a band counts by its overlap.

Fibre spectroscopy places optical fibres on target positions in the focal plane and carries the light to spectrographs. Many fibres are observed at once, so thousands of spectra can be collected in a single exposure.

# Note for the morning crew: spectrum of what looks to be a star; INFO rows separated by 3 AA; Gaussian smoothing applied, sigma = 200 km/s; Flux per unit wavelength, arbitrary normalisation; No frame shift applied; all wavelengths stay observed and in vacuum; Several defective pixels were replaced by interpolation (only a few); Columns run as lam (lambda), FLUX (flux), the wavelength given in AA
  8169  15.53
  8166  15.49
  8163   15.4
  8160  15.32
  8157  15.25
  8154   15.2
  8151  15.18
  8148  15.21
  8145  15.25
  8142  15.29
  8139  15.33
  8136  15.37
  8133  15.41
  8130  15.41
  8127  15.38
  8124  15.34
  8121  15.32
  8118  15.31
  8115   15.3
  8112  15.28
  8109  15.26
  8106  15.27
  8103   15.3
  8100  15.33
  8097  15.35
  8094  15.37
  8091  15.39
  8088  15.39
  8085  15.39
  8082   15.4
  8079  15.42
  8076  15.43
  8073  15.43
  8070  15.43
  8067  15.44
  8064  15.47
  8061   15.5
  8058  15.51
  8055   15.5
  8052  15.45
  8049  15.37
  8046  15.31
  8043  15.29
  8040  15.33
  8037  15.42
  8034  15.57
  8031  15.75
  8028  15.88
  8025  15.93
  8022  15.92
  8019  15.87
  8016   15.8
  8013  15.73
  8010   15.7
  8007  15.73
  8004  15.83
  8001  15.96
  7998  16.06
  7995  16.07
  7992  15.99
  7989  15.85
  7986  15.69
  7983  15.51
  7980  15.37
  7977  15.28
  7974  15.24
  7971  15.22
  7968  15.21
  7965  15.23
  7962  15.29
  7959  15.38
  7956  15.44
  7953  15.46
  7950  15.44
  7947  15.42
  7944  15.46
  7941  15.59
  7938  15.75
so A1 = -0.3 AA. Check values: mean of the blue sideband 15.3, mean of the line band 15.4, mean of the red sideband 15.3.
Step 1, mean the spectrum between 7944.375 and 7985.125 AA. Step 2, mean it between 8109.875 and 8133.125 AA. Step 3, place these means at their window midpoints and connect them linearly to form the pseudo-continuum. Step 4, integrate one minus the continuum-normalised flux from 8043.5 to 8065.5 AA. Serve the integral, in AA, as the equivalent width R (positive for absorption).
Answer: -0.1 AA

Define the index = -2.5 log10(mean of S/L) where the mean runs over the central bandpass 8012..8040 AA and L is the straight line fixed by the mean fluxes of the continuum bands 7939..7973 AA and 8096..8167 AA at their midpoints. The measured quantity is -0.03 mag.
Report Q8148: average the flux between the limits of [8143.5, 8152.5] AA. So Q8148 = 15.2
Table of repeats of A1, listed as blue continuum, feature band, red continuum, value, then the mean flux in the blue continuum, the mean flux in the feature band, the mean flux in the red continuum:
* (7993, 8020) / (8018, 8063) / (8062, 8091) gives 0.2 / 15.9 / 15.6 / 15.4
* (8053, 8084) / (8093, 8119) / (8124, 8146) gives 0.1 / 15.5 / 15.3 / 15.4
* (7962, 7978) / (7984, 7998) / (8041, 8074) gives -0.6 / 15.2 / 15.9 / 15.4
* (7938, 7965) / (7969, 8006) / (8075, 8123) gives -0.6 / 15.4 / 15.7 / 15.3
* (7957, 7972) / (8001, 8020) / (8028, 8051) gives -0.5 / 15.3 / 15.8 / 15.5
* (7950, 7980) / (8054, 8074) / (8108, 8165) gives -0.2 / 15.3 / 15.5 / 15.3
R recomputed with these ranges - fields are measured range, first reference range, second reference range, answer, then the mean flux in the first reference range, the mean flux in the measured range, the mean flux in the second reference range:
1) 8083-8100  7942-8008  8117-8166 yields 0.0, 15.6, 15.4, 15.3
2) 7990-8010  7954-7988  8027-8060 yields -0.7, 15.4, 15.9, 15.5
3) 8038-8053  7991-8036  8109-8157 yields 0.3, 15.8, 15.3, 15.3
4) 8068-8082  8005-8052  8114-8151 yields 0.1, 15.6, 15.4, 15.3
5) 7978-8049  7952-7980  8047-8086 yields -1.6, 15.3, 15.7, 15.4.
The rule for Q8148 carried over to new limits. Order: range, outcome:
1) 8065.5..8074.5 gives 15.4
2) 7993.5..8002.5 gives 16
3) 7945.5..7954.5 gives 15.4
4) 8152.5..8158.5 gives 15.2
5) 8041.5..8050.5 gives 15.3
